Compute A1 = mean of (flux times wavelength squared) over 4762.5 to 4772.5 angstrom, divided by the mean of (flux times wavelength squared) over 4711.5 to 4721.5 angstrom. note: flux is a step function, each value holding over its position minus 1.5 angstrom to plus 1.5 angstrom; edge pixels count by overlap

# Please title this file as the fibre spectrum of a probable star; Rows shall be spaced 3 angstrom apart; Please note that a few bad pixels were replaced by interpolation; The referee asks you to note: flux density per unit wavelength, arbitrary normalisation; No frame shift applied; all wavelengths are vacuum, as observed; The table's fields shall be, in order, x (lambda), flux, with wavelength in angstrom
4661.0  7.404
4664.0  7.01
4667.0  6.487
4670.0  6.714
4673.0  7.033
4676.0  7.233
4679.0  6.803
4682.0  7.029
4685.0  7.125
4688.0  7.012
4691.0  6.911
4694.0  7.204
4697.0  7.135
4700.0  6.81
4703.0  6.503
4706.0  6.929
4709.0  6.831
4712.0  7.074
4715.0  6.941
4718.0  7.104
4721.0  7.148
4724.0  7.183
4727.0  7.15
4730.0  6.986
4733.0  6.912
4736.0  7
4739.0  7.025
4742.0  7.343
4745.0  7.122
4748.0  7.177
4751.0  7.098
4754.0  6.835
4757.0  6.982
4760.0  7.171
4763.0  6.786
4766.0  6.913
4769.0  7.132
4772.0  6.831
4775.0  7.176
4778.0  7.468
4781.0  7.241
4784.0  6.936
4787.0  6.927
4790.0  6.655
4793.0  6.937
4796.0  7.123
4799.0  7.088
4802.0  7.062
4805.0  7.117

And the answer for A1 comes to 1.0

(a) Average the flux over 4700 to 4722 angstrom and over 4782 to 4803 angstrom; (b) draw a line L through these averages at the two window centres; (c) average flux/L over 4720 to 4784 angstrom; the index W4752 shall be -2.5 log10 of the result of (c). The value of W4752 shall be -0.02 mag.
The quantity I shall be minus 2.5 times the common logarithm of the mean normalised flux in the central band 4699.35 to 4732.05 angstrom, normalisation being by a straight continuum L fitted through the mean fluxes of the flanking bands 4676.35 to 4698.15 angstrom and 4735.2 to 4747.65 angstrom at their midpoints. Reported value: 0.02 mag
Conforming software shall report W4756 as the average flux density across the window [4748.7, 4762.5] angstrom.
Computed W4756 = 7.01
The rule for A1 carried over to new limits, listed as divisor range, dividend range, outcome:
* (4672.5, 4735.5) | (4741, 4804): 1.04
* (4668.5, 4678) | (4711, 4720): 1.03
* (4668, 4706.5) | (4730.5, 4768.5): 1.04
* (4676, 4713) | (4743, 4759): 1.04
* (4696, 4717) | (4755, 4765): 1.03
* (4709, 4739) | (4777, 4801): 1.03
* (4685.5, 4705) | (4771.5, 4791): 1.05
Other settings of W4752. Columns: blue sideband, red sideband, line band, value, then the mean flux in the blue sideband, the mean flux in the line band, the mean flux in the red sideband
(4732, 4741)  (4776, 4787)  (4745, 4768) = 0.01 mag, 7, 7.01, 7.17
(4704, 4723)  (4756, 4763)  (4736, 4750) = -0.02 mag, 7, 7.15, 7.02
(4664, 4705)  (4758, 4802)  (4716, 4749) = -0.02 mag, 6.93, 7.1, 7.03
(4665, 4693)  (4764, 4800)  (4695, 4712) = 0.01 mag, 6.93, 6.87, 7.03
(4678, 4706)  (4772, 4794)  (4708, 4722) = -0.01 mag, 6.95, 7.02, 7.04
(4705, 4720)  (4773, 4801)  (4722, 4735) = -0.01 mag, 6.98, 7.06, 7.06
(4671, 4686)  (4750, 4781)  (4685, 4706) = 0.01 mag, 7.03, 6.94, 7.05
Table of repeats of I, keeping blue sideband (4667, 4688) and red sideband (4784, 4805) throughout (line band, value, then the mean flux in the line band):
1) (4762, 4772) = 0.005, 6.93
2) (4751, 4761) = -0.005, 7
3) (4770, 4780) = -0.029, 7.16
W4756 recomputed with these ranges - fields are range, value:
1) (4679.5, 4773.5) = 7.01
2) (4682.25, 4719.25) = 6.97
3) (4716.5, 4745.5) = 7.1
